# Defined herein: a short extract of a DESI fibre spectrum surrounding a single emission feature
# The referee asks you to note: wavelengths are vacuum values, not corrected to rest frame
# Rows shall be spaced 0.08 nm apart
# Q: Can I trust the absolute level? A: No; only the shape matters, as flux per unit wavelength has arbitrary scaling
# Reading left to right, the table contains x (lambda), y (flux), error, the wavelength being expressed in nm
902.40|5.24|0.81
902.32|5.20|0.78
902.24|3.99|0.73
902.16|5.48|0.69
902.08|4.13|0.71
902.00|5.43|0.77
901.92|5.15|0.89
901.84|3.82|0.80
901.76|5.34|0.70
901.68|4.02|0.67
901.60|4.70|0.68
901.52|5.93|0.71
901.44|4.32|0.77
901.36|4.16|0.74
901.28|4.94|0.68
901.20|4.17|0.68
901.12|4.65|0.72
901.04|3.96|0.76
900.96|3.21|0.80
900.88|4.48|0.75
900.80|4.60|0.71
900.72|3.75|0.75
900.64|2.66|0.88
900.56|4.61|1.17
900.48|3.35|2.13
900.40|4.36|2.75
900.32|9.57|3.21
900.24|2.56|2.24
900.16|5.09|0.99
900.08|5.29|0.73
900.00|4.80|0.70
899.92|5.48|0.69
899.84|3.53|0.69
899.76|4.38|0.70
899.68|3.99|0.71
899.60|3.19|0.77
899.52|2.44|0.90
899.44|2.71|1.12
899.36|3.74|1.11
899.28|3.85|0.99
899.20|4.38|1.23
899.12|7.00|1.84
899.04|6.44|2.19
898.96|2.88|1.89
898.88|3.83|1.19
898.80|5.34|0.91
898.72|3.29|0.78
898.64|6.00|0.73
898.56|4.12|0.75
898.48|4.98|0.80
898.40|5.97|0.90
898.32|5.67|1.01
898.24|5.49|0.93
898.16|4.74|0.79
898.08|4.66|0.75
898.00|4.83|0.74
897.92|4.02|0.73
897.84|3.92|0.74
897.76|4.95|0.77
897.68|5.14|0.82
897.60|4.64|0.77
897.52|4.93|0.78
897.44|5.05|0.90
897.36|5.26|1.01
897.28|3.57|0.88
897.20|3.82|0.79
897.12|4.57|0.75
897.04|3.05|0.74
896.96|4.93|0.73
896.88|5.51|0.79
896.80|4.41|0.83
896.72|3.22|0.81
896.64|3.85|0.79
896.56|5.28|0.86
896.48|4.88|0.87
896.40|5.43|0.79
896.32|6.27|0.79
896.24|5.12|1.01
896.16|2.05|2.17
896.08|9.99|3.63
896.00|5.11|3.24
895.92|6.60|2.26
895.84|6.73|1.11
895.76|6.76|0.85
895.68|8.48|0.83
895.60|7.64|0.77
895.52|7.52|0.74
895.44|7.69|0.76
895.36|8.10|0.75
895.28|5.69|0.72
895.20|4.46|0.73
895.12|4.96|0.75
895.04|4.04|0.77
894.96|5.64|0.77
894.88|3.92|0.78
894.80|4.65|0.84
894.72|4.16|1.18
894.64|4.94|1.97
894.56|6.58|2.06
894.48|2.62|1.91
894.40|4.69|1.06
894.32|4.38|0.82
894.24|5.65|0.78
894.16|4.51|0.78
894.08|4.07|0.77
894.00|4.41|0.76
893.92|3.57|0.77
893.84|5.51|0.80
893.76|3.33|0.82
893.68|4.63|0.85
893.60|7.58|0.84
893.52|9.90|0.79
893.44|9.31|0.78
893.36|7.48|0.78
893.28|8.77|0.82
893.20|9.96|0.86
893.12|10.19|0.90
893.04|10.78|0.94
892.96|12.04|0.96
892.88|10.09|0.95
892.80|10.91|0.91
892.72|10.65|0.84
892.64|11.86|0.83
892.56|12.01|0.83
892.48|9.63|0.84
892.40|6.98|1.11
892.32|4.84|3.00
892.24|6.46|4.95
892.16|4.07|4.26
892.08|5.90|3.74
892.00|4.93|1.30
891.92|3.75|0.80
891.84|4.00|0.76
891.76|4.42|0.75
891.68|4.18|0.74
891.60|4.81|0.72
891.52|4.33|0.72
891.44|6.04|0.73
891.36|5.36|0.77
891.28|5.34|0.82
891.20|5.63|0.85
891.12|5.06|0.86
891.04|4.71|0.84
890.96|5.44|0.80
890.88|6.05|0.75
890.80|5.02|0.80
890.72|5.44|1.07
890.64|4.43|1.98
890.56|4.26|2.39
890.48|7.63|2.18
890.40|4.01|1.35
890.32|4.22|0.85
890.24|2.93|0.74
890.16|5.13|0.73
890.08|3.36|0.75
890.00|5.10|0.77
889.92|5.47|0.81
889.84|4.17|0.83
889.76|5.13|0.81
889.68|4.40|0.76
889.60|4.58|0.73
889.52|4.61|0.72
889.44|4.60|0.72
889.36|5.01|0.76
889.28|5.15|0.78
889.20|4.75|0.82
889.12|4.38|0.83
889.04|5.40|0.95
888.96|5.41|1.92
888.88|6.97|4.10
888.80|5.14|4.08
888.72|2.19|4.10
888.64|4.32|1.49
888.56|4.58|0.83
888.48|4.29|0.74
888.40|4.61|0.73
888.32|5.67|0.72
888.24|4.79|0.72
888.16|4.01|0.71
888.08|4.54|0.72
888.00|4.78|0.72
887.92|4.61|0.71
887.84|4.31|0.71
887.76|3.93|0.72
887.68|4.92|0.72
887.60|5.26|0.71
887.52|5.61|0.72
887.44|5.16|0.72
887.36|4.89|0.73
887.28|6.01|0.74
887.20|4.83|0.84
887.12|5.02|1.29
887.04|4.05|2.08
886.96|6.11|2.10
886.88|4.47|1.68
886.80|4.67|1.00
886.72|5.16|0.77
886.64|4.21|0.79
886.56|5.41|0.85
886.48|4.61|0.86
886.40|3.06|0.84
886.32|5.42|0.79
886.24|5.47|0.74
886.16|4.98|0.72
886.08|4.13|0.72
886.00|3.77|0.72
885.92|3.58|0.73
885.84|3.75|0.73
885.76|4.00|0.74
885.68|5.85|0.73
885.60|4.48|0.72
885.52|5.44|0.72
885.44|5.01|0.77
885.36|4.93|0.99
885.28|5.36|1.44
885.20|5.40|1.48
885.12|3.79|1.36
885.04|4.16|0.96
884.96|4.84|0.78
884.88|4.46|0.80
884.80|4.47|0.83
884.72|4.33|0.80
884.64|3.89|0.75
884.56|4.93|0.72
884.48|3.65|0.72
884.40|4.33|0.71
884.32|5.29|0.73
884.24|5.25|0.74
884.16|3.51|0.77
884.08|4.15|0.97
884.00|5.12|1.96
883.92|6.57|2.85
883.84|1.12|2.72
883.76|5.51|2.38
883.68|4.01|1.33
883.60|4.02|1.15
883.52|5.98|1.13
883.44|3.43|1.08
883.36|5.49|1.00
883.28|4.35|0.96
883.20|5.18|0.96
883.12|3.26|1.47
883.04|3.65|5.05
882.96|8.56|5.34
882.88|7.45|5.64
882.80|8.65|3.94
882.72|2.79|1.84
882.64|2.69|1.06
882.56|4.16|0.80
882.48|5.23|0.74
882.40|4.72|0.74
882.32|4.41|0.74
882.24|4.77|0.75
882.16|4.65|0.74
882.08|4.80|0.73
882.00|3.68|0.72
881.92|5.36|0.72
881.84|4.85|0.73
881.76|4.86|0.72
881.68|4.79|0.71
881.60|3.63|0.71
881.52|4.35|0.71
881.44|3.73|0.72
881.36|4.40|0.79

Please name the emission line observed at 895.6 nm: [N II] 6583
